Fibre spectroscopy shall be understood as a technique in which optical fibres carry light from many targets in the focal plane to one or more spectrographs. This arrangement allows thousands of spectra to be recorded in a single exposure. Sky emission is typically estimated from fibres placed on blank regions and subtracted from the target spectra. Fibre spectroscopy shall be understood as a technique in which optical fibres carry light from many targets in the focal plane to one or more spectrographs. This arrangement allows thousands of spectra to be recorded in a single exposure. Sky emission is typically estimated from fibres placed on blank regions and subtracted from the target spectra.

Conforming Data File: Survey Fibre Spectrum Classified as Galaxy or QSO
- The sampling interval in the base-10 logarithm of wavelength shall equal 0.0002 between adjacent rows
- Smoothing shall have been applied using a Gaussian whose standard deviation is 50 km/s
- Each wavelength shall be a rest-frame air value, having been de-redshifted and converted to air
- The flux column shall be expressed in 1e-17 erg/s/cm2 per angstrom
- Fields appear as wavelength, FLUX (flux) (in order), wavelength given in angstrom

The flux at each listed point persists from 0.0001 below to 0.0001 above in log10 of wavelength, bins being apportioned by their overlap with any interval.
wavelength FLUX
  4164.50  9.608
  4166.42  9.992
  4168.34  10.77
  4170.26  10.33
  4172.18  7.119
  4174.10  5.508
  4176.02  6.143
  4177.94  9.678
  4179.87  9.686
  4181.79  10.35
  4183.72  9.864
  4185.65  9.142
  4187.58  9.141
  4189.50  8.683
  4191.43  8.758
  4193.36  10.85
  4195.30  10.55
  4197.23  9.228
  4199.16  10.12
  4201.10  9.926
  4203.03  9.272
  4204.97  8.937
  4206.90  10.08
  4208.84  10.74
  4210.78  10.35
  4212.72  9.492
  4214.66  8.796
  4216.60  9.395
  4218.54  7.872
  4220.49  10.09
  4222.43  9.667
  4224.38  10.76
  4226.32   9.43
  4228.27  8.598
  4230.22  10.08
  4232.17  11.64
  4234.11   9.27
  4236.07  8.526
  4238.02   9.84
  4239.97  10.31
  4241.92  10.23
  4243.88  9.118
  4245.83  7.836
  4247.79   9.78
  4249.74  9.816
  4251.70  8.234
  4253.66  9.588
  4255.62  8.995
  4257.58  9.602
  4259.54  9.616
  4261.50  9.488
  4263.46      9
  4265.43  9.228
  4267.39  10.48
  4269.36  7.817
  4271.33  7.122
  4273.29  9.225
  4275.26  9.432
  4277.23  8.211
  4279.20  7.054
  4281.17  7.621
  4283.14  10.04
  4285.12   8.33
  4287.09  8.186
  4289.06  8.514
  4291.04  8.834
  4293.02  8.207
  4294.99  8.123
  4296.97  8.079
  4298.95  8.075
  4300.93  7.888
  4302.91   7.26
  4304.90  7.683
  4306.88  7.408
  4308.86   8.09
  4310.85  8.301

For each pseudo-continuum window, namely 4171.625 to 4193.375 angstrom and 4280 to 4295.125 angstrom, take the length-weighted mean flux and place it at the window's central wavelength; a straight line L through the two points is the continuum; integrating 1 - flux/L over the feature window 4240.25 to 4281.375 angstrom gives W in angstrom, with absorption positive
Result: -2.1 angstrom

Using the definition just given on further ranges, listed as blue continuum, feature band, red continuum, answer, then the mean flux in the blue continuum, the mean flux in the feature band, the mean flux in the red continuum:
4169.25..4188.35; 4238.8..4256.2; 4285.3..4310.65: -2.1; 8.7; 9.34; 8.05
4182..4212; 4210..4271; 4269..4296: -2.7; 9.72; 9.42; 8.35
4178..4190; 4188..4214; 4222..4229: -0.5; 9.52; 9.75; 9.64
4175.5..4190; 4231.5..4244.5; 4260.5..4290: -1.4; 9.19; 9.83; 8.65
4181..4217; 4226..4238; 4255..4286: -0.4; 9.67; 9.61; 8.83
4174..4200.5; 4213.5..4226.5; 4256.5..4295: -0.5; 9.25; 9.43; 8.72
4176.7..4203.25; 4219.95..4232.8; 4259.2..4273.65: -0.9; 9.63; 9.99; 8.96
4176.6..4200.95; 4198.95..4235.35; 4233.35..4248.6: -0.8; 9.62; 9.69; 9.36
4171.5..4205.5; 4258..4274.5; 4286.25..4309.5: -1.4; 9.07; 9.02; 8.03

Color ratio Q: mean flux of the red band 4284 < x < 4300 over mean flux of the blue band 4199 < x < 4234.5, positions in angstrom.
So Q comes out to 0.86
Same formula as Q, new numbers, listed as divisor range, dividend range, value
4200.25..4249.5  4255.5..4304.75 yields 0.89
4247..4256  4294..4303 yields 0.86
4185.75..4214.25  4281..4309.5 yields 0.84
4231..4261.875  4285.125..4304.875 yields 0.85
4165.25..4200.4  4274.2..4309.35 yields 0.89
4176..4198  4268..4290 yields 0.88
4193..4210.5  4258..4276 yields 0.91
